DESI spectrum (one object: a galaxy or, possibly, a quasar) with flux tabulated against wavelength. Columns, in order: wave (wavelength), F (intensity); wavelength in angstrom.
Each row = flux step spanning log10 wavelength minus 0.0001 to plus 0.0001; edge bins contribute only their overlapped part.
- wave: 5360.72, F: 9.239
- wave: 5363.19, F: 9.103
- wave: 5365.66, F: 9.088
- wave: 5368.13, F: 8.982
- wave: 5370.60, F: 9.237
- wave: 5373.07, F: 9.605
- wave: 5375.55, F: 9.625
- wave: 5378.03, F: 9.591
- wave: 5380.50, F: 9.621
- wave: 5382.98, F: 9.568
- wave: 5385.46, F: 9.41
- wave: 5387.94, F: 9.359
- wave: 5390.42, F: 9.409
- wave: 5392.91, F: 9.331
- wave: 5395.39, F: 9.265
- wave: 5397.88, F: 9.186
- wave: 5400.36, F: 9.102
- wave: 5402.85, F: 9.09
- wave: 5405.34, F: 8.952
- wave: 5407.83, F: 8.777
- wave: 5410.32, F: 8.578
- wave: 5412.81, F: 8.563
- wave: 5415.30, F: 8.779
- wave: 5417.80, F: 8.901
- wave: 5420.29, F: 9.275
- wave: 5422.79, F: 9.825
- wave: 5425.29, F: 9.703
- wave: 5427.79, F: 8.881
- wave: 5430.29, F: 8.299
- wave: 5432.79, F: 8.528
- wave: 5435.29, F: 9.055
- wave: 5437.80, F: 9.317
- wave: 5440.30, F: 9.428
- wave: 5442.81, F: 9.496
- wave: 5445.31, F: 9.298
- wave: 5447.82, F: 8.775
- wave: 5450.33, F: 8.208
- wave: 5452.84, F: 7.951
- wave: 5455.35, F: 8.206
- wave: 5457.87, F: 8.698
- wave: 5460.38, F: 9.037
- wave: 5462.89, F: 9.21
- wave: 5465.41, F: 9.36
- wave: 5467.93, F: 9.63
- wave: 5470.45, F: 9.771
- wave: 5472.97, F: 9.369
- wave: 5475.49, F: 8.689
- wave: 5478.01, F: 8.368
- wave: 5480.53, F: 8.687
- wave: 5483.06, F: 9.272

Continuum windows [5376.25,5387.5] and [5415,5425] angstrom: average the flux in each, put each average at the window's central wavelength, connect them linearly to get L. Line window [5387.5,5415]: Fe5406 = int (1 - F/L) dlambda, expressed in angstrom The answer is 1.08 angstrom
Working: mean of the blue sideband 9.54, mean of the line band 9.04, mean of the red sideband 9.28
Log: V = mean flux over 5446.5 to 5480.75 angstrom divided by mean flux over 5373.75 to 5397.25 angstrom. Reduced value 0.94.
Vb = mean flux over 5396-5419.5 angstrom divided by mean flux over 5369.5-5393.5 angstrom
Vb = 0.94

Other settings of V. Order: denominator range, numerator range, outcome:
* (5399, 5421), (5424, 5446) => 1.03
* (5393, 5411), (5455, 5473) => 1.02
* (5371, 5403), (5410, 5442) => 0.96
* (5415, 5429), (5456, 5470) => 0.99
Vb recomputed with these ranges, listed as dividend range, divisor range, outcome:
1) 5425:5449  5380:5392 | 0.96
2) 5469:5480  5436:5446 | 0.96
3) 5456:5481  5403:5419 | 1.03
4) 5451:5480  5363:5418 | 0.97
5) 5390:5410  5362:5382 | 0.97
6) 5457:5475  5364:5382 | 0.99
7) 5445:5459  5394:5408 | 0.93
